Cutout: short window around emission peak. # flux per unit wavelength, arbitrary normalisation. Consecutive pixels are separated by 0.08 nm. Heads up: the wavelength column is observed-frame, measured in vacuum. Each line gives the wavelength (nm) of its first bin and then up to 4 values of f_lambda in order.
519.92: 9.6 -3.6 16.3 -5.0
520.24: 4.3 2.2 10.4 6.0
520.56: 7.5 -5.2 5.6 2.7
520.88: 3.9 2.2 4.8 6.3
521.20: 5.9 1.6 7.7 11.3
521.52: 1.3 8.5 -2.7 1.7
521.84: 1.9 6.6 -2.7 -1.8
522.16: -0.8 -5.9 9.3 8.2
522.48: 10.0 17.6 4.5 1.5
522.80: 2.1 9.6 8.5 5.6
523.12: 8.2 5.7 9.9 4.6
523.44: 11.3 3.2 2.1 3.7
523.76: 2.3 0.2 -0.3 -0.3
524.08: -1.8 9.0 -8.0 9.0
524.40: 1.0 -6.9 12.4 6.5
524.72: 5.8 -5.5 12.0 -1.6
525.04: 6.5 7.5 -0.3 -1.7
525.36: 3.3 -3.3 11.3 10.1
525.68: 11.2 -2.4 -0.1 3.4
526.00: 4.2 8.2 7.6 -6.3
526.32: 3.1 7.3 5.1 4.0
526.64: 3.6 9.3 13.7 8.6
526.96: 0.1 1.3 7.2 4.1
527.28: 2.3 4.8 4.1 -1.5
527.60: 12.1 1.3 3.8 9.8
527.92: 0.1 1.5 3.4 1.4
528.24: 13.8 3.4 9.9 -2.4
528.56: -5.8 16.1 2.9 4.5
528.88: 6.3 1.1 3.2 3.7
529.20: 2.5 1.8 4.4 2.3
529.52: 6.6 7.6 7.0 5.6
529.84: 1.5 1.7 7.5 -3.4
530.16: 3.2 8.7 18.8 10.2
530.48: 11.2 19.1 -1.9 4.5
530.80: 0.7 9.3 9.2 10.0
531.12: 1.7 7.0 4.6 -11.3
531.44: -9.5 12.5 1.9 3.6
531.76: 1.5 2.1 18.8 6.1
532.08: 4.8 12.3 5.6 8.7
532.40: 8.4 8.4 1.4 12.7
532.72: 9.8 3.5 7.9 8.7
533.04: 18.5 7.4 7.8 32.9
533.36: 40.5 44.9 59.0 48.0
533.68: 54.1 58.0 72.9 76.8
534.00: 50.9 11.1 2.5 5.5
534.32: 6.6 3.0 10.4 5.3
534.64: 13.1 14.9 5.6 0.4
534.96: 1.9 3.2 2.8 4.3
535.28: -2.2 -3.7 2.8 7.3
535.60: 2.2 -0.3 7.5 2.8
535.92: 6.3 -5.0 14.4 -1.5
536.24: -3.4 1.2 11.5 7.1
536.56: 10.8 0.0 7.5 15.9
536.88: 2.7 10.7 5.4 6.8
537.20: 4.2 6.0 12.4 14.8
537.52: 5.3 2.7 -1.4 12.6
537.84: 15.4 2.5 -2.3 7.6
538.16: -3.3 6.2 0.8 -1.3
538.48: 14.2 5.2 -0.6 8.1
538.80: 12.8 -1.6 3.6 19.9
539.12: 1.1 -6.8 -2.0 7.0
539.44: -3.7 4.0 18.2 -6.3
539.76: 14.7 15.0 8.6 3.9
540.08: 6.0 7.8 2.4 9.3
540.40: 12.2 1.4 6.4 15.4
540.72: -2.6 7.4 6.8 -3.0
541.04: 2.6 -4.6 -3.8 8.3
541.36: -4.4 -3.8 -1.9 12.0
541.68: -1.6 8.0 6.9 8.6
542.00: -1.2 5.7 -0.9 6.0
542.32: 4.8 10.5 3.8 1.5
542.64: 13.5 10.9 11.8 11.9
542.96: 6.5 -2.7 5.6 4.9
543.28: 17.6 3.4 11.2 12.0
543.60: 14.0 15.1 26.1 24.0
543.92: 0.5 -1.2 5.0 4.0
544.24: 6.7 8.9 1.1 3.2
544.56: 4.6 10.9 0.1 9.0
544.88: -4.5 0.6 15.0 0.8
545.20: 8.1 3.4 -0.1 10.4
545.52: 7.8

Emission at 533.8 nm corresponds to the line [O II] 3727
